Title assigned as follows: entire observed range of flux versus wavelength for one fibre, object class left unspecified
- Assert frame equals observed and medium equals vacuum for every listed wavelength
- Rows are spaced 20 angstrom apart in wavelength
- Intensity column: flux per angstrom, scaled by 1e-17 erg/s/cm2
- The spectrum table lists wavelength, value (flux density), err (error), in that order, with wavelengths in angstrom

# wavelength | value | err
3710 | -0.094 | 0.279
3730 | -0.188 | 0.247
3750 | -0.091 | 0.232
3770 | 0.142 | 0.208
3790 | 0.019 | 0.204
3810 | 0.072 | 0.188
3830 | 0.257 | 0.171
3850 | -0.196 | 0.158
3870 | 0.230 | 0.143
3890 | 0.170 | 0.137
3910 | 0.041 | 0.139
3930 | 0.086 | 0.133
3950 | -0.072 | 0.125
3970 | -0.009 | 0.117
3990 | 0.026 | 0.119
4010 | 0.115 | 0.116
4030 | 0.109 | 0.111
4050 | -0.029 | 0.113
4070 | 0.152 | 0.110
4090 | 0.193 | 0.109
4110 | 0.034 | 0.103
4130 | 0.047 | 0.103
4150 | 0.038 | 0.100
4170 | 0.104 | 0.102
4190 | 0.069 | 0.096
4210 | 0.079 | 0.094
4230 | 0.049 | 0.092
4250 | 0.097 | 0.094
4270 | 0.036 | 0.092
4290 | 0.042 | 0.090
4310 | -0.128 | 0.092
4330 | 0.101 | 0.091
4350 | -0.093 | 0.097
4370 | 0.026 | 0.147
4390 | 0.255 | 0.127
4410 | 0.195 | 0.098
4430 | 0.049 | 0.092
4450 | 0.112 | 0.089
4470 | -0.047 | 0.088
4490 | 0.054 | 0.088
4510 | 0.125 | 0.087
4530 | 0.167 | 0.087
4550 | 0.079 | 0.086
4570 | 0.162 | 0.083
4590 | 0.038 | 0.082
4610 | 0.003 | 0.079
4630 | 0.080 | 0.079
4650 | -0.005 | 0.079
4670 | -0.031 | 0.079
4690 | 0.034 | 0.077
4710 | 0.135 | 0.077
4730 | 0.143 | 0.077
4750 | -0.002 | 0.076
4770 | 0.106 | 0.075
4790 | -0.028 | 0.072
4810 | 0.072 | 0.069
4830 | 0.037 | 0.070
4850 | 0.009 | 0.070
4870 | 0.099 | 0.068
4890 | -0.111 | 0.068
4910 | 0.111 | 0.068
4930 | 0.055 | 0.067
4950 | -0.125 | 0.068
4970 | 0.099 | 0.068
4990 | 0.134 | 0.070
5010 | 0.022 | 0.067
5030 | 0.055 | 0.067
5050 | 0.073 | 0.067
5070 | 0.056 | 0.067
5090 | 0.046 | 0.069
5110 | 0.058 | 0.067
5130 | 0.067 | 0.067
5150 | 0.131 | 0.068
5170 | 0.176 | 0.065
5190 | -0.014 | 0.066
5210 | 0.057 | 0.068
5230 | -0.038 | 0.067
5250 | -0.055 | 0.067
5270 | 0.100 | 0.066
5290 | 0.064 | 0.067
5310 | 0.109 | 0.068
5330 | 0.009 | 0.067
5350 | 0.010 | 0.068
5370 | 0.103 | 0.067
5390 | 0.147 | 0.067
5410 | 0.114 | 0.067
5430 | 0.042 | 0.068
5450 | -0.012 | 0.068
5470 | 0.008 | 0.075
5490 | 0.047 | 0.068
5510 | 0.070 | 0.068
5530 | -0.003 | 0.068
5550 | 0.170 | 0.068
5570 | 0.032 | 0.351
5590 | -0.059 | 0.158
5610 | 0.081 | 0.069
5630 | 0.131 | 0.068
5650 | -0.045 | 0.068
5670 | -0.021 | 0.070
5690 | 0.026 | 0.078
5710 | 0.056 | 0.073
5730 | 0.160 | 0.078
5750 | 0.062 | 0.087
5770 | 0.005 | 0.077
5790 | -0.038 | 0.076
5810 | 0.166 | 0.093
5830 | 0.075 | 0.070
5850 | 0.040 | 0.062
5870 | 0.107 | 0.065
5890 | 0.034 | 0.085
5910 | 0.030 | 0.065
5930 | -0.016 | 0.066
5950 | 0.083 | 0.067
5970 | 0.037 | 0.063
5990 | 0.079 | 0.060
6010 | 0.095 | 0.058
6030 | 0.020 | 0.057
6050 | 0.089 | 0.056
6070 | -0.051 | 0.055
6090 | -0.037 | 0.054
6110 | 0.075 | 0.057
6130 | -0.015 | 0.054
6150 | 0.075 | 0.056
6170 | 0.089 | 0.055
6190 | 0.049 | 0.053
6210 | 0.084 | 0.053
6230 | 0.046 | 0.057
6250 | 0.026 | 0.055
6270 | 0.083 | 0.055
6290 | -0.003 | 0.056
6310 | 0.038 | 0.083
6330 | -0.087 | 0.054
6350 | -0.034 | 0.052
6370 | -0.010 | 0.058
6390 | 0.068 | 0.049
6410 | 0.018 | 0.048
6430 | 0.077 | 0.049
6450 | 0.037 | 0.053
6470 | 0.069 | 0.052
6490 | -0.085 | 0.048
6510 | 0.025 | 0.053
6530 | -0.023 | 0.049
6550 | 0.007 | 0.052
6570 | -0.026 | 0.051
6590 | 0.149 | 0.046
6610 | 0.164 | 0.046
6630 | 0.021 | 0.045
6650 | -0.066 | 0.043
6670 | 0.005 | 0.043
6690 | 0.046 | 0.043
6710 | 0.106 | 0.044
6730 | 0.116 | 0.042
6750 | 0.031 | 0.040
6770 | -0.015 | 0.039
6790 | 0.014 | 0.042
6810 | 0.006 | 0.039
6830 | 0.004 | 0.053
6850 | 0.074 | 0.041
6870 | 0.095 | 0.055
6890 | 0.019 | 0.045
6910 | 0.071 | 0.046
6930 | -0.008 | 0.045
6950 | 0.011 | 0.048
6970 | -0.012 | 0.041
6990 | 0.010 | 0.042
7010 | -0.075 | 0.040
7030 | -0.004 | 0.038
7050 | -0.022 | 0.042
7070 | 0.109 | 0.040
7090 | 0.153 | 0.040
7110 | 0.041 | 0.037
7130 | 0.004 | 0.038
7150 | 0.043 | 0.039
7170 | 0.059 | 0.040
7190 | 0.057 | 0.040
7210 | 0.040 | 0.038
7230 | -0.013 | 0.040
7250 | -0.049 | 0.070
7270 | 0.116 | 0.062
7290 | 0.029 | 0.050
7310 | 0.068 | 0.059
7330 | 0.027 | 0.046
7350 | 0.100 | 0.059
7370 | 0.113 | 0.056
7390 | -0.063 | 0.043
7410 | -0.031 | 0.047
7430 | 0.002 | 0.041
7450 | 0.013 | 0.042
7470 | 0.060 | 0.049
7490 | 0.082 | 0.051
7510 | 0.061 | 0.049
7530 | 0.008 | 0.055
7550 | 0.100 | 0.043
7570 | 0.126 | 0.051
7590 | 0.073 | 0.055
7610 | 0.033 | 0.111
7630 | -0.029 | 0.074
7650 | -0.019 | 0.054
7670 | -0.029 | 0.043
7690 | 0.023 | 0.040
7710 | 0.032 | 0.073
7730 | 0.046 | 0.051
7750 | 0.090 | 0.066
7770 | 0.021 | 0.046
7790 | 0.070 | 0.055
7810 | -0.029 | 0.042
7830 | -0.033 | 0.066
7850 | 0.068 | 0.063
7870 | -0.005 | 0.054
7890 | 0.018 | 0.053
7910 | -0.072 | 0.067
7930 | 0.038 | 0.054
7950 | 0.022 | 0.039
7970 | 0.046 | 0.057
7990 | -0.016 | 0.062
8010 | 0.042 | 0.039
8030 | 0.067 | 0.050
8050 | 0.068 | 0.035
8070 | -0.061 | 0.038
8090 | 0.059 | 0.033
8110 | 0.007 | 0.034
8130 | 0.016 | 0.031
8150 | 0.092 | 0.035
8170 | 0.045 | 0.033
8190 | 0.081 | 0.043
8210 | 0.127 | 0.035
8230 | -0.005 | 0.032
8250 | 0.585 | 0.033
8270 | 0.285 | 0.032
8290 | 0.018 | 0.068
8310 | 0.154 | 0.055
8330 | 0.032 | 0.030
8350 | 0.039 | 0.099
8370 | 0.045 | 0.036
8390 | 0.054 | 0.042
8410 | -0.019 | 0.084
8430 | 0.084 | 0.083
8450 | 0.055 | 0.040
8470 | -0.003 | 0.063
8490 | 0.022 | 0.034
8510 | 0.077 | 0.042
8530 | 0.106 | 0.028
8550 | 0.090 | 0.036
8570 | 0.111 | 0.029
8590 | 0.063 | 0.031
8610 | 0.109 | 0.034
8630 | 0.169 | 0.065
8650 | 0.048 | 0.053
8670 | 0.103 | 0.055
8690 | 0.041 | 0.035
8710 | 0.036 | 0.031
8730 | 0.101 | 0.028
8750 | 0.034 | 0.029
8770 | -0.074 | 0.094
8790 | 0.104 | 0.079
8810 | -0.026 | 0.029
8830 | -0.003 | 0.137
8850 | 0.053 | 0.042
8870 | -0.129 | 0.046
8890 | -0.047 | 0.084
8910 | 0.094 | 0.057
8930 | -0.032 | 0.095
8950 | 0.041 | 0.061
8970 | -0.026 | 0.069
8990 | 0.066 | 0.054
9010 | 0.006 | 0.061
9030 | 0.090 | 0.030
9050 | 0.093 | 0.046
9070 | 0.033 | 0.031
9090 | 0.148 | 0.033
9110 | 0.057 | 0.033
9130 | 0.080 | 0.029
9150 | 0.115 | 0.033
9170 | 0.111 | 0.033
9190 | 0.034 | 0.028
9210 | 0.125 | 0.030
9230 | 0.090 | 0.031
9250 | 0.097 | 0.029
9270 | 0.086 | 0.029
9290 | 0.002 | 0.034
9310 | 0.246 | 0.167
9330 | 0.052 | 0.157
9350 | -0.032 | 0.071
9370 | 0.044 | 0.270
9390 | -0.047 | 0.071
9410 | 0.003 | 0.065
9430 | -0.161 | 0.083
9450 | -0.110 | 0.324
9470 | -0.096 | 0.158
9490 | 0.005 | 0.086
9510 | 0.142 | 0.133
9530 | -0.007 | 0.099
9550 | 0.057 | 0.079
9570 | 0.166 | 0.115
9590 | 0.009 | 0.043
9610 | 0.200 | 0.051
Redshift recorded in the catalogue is 1.215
